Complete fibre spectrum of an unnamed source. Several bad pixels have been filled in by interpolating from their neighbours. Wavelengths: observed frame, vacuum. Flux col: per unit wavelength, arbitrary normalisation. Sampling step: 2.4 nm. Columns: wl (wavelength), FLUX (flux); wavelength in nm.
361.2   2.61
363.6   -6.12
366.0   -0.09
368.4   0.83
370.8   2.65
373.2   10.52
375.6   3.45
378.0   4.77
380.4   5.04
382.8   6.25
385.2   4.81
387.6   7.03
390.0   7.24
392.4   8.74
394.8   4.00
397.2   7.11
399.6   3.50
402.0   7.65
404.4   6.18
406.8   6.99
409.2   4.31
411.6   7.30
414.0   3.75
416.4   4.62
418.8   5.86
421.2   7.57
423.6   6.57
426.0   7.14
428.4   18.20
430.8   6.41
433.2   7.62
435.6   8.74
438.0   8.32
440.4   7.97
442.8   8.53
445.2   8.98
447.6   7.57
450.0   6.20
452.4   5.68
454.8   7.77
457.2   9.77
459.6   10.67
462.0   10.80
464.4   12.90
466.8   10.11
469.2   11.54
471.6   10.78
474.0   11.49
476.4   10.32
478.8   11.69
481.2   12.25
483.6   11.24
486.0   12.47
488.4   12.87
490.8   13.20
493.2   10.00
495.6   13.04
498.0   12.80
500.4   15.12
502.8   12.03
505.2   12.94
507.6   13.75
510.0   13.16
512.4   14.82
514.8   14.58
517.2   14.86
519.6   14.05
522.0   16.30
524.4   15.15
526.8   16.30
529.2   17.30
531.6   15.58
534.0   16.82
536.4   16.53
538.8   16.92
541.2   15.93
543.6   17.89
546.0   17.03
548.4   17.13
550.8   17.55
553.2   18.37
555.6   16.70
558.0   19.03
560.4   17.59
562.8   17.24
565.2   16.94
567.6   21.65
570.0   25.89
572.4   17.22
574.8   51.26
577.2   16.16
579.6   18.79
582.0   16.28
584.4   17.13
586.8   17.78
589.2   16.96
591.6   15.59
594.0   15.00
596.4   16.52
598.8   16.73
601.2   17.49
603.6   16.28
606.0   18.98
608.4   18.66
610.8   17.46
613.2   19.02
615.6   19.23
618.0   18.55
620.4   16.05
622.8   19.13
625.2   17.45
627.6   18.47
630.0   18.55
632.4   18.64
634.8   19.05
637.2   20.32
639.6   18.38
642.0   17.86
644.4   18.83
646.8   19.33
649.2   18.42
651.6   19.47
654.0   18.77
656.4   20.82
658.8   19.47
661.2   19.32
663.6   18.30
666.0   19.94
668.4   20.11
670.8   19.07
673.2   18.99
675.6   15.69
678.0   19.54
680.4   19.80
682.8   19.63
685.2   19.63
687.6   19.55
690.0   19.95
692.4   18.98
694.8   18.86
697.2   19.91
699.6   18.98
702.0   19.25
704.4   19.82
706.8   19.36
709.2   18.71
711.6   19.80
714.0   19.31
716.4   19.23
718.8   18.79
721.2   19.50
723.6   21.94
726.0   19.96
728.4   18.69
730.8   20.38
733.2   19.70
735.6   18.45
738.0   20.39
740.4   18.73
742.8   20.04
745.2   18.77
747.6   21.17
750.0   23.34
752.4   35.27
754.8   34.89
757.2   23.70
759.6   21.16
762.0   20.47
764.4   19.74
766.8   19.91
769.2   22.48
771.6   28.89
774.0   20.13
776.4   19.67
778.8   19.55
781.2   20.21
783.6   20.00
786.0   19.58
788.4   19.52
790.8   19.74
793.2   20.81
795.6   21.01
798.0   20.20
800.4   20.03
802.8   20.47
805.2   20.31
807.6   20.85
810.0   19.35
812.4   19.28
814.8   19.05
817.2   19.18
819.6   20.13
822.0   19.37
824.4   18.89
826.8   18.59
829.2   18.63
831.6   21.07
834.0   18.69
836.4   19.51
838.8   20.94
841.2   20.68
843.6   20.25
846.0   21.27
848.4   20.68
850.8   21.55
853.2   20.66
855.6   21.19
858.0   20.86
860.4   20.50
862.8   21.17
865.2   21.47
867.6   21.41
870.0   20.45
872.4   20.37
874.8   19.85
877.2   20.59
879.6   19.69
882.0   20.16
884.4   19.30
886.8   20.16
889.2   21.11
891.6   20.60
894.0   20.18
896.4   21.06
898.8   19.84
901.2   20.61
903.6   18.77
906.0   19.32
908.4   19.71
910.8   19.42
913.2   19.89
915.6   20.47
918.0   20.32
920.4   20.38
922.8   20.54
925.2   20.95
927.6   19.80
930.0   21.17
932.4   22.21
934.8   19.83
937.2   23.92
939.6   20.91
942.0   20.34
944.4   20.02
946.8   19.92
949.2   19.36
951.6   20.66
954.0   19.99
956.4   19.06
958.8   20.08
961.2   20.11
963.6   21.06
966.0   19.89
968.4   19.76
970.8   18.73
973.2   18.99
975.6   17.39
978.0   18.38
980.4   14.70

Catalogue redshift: 0.15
